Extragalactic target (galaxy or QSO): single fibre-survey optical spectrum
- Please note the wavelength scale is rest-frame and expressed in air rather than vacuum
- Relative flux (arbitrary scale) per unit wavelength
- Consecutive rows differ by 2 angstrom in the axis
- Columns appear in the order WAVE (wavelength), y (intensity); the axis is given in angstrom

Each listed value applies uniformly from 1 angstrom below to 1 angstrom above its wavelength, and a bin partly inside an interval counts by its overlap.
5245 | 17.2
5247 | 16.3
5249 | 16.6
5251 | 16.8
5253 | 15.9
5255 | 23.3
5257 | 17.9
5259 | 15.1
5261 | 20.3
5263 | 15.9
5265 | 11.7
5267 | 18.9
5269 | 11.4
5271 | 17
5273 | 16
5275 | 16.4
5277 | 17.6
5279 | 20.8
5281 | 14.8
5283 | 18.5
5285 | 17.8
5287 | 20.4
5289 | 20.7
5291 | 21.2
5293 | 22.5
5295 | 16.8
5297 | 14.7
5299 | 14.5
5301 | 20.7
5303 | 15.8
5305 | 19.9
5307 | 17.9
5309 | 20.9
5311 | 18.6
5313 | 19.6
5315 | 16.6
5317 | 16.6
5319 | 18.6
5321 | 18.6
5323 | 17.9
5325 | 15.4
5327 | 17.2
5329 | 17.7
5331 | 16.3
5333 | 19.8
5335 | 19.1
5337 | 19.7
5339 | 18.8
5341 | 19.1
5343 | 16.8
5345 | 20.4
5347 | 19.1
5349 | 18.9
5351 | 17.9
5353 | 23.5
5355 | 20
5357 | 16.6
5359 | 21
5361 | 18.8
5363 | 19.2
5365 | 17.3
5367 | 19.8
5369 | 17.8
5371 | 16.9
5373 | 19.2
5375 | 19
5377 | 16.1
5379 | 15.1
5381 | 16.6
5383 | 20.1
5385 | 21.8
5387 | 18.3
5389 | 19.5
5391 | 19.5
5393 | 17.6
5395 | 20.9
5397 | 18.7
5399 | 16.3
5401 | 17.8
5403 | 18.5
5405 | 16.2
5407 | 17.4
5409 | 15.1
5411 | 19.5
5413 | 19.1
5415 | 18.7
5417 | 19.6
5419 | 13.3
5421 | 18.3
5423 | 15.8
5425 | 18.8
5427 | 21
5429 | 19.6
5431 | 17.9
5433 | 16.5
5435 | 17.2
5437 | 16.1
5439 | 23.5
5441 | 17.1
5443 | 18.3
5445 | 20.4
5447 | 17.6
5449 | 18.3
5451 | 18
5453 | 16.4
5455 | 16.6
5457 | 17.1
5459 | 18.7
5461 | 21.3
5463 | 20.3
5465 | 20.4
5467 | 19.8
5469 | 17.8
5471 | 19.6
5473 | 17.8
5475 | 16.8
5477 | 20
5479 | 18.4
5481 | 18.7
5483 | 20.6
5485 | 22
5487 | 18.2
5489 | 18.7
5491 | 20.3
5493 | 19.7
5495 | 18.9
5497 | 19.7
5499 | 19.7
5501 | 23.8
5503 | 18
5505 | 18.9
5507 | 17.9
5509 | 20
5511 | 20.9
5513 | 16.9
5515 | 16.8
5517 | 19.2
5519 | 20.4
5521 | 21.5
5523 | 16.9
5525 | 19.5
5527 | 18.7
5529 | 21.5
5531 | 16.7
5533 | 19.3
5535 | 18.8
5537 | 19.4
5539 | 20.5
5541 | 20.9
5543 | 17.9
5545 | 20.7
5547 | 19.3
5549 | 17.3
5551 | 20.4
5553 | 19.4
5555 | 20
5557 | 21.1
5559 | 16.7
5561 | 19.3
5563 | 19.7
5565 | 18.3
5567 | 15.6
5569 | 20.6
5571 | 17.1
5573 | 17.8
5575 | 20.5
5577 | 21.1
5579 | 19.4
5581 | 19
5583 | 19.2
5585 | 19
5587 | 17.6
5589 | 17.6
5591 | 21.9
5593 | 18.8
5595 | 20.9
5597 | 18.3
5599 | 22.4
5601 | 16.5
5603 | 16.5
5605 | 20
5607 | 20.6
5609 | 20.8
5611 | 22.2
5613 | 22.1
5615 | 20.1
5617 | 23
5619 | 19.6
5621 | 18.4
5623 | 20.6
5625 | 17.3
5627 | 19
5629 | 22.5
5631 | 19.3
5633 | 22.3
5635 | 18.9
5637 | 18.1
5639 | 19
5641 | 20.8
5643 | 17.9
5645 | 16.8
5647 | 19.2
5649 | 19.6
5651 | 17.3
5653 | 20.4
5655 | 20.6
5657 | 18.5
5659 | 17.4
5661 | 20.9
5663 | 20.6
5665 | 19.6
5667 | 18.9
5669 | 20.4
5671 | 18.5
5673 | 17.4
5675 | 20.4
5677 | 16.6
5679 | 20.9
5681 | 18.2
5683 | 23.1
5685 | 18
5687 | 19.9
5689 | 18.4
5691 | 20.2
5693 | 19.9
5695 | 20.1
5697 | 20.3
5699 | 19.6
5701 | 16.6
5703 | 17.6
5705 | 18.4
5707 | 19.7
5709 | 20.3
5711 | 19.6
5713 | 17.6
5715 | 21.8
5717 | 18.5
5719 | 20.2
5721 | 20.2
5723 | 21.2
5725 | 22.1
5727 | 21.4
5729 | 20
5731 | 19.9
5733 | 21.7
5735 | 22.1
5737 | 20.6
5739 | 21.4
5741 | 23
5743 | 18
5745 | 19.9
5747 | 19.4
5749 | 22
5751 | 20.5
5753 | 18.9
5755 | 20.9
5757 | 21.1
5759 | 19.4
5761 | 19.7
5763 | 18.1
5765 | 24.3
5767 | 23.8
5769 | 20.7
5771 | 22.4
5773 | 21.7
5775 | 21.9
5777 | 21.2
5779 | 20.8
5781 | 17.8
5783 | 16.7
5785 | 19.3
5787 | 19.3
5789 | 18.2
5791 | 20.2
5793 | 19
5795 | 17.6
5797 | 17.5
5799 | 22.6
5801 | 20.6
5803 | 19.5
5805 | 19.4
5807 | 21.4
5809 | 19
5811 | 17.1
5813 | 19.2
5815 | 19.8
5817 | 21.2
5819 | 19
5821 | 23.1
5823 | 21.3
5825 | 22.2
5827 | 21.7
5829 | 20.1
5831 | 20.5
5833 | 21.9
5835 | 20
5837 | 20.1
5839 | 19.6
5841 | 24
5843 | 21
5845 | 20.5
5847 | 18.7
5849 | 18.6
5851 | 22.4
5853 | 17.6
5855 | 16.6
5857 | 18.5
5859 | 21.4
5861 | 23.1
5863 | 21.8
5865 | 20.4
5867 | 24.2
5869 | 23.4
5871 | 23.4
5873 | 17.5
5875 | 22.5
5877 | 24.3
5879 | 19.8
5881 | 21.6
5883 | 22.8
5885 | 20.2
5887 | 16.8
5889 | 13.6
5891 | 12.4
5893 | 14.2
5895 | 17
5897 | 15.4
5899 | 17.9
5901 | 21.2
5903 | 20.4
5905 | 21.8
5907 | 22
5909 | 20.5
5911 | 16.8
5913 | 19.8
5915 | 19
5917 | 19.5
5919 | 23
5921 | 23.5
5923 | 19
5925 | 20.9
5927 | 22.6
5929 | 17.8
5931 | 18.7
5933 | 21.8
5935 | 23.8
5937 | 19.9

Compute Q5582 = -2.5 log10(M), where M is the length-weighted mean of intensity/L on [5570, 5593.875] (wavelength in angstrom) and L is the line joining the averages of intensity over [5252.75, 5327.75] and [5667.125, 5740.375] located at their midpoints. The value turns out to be 0.01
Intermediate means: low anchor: 17.8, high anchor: 19.8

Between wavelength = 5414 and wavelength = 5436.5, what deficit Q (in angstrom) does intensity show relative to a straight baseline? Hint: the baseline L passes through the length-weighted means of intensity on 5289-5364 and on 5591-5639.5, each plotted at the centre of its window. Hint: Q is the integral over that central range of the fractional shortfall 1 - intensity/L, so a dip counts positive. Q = 1.4 angstrom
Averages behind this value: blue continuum 18.6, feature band 17.8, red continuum 19.9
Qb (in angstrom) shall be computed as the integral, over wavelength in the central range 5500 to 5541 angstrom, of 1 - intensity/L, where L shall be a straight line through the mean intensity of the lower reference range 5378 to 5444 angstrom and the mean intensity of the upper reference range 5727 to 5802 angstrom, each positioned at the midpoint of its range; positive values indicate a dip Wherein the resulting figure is -1.0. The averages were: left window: 18.2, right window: 20.3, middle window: 19.3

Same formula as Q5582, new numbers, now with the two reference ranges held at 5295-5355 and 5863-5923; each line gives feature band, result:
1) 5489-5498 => -0.04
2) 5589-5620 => -0.06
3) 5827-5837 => -0.05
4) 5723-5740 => -0.09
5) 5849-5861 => 0.01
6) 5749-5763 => -0.03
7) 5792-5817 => 0.01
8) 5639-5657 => 0.01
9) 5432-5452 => 0.02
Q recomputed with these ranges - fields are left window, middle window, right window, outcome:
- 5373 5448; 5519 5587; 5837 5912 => -1.7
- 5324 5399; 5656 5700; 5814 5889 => 1.2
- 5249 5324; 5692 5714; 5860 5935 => 0.3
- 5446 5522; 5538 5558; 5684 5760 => -0.4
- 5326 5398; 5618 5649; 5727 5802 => 0.8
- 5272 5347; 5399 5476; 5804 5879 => 2.7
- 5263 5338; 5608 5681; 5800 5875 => -0.1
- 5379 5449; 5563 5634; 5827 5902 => -2.5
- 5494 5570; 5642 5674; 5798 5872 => 1.3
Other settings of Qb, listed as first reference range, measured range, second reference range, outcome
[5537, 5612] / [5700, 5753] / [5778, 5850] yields -1.1 angstrom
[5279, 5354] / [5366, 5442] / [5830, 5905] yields 2.3 angstrom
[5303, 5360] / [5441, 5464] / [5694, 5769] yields 0.9 angstrom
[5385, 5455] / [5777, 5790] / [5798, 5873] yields 0.9 angstrom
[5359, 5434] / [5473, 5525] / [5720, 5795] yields -1.3 angstrom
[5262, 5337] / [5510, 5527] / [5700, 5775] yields 0.1 angstrom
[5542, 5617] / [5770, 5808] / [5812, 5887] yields 1.3 angstrom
